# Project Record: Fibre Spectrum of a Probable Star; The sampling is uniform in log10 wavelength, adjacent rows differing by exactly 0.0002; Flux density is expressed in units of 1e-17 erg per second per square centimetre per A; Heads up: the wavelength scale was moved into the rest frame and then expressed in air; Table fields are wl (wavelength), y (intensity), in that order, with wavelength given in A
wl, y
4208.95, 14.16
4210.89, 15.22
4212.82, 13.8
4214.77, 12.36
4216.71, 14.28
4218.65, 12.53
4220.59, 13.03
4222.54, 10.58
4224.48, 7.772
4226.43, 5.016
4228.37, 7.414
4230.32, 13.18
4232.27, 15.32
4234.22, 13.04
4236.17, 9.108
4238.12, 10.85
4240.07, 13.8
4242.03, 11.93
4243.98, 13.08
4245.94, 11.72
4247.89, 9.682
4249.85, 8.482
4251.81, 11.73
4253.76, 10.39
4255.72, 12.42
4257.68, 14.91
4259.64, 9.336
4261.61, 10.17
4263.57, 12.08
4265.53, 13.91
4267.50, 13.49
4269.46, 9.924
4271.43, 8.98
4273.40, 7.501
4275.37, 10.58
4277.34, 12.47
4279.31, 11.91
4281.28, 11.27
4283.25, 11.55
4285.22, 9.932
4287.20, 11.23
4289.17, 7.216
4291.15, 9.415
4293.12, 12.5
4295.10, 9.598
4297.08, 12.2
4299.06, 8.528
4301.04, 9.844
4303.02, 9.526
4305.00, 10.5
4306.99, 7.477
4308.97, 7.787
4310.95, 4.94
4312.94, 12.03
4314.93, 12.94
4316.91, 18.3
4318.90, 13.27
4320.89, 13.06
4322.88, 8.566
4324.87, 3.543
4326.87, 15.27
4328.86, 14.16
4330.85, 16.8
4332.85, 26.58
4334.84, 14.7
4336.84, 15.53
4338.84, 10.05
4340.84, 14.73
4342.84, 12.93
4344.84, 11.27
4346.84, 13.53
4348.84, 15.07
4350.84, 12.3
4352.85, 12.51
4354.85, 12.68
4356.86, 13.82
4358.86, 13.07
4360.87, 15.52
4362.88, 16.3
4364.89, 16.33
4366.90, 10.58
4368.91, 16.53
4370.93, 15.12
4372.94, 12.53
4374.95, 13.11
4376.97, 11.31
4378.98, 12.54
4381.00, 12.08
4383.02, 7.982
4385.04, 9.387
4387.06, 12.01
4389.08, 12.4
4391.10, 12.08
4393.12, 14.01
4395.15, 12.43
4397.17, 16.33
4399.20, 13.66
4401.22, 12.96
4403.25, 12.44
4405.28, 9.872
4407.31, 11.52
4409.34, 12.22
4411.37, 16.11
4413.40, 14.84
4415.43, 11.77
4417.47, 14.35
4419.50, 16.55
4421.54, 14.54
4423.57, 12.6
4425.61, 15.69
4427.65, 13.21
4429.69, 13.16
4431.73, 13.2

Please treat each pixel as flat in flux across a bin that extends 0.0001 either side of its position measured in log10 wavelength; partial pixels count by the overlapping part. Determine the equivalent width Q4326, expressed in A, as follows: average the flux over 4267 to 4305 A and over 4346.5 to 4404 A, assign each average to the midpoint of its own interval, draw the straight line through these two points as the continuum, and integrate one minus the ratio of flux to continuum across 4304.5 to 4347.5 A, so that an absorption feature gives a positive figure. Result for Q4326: -3.75 A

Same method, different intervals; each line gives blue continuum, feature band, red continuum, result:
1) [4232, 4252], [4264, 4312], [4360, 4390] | 7.6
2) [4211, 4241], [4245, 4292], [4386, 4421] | 4.4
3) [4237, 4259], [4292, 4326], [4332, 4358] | 7.6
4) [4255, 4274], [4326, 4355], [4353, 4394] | -5.0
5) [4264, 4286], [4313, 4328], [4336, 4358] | 0.2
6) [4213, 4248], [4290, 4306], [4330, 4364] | 3.6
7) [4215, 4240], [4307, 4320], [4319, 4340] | 2.1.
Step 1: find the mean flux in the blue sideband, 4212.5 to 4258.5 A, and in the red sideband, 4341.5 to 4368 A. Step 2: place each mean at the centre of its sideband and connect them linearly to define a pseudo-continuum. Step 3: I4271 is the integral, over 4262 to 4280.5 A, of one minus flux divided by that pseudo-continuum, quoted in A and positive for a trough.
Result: 1.4 A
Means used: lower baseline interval 11.5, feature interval 11.2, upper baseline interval 13.6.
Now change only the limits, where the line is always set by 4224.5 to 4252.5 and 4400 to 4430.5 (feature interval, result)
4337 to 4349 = -0.53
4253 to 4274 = -0.01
